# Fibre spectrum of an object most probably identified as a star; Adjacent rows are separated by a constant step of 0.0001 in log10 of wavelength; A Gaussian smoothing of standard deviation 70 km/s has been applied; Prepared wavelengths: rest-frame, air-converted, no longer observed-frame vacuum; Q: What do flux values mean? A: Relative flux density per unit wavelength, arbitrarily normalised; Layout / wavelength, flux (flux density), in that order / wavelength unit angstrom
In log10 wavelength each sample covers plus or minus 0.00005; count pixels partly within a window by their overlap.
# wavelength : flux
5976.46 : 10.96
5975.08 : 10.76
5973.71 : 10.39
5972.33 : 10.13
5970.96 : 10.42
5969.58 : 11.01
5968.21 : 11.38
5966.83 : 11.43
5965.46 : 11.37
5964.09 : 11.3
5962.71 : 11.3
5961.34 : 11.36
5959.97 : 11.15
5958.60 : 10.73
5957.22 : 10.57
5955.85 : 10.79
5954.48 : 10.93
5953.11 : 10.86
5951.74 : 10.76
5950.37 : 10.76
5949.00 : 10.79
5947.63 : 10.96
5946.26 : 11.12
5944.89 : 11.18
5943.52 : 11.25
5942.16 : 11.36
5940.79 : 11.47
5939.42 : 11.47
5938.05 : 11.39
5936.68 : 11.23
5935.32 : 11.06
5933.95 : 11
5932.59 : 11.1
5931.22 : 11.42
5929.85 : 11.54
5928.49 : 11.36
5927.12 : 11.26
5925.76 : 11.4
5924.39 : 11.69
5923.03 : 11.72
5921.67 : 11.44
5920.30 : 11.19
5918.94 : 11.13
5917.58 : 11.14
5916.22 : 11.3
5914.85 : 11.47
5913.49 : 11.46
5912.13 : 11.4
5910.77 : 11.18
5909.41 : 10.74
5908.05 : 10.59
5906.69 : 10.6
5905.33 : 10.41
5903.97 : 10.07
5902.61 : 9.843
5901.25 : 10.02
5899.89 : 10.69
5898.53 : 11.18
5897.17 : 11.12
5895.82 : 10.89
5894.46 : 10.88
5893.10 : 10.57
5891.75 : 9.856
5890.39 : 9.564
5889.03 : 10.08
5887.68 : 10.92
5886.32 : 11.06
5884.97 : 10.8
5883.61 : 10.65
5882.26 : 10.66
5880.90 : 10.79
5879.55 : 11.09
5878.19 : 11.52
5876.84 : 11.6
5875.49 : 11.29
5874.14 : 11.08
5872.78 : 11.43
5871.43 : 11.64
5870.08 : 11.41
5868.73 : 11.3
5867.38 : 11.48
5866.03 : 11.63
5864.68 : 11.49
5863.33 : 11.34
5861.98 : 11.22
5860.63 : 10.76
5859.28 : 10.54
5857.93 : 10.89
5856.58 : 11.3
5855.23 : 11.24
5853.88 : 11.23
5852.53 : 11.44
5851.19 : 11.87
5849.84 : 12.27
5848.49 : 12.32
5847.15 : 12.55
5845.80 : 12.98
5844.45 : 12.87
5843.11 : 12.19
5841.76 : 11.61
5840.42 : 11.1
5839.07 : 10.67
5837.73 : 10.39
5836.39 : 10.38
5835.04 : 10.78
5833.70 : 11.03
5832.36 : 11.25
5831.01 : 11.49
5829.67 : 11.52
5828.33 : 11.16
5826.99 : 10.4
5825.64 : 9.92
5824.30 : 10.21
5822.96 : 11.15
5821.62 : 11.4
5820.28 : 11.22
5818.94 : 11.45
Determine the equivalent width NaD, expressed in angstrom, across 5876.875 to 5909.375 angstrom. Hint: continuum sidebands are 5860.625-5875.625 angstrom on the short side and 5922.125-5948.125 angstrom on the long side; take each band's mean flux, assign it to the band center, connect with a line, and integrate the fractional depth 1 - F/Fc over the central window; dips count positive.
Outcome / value 2.08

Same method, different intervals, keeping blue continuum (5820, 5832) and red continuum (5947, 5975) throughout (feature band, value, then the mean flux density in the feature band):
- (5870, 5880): -0.4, 11.4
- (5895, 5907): 0.4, 10.5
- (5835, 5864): -1.4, 11.5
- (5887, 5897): 0.5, 10.4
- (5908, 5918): -0.3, 11.2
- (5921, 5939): -0.7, 11.4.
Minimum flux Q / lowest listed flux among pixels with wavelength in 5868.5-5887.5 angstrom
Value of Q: 10.65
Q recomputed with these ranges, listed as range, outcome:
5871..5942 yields 9.564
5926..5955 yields 10.76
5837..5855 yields 10.39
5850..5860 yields 10.54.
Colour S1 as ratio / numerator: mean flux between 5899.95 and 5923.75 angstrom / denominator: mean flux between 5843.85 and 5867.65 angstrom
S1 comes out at 0.94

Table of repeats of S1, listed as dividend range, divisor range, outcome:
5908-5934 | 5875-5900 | 1.05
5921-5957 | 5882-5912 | 1.06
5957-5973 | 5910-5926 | 0.97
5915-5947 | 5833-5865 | 0.99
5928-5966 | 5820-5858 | 0.98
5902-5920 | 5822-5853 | 0.96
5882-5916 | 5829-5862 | 0.93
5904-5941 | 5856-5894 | 1.02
